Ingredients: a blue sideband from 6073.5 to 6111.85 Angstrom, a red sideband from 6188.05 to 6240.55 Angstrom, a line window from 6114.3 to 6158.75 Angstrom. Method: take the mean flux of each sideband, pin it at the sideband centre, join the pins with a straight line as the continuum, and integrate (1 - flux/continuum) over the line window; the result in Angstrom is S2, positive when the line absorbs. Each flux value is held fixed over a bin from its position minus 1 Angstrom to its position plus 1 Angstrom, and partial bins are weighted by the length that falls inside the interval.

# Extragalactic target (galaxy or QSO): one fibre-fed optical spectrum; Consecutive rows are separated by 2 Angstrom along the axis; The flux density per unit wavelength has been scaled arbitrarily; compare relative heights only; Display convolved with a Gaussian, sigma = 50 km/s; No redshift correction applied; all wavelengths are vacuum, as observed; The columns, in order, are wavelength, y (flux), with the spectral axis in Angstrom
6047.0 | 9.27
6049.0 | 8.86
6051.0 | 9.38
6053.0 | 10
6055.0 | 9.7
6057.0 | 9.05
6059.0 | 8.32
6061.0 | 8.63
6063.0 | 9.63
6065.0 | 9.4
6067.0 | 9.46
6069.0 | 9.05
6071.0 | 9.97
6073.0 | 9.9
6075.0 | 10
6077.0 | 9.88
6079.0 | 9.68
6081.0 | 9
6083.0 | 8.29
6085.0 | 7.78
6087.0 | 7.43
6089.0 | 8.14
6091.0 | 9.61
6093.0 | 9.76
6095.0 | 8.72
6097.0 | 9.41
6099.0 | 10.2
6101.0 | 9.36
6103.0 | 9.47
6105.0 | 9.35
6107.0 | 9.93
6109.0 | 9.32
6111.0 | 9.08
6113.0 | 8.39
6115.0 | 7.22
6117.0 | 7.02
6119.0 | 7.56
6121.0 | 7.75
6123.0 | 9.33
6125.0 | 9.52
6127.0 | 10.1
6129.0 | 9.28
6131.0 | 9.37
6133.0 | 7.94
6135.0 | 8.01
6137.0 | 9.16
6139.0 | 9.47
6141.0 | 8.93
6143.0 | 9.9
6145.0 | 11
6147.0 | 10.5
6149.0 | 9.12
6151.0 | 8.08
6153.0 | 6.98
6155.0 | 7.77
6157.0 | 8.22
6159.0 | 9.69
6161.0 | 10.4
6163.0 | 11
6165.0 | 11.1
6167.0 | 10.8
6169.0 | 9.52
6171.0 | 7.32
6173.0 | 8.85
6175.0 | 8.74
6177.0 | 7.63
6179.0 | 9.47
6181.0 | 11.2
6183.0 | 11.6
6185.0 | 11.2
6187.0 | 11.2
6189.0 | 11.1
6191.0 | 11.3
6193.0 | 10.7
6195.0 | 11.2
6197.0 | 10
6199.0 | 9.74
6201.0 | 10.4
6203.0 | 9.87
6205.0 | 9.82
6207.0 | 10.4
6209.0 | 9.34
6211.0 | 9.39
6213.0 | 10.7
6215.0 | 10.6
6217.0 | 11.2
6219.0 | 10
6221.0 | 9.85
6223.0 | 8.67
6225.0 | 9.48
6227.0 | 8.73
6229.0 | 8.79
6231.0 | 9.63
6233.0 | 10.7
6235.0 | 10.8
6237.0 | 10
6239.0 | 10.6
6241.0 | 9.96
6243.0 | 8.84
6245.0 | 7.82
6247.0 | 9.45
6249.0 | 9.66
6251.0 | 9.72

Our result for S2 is 3.55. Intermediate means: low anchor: 9.19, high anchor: 10.1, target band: 8.76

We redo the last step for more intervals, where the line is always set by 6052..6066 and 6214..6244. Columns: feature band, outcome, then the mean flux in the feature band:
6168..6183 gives 0.82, 9.14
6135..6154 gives 0.76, 9.17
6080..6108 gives 1.02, 9.03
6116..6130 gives 1.22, 8.65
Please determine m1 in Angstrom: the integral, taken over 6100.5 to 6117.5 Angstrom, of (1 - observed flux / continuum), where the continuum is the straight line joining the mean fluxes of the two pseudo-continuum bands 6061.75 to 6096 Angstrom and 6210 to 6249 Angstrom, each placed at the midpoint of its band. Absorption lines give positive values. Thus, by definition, 0.8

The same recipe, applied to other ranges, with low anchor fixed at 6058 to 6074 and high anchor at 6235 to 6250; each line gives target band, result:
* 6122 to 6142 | 0.6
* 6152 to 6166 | 0.2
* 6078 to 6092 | 1.1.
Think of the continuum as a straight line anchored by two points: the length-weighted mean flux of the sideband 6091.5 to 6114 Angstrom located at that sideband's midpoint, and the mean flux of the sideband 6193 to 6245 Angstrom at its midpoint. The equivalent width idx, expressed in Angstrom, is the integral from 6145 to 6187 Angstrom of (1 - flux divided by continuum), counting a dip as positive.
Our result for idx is 0.58 Angstrom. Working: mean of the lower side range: 9.37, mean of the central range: 9.54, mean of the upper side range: 9.92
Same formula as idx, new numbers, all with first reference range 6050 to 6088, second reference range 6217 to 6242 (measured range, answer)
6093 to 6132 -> 1.5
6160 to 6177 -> 0.0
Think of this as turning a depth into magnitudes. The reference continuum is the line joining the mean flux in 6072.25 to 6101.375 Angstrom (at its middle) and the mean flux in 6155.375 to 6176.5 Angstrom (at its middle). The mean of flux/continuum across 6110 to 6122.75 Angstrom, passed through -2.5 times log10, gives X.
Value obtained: 0.17 mag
